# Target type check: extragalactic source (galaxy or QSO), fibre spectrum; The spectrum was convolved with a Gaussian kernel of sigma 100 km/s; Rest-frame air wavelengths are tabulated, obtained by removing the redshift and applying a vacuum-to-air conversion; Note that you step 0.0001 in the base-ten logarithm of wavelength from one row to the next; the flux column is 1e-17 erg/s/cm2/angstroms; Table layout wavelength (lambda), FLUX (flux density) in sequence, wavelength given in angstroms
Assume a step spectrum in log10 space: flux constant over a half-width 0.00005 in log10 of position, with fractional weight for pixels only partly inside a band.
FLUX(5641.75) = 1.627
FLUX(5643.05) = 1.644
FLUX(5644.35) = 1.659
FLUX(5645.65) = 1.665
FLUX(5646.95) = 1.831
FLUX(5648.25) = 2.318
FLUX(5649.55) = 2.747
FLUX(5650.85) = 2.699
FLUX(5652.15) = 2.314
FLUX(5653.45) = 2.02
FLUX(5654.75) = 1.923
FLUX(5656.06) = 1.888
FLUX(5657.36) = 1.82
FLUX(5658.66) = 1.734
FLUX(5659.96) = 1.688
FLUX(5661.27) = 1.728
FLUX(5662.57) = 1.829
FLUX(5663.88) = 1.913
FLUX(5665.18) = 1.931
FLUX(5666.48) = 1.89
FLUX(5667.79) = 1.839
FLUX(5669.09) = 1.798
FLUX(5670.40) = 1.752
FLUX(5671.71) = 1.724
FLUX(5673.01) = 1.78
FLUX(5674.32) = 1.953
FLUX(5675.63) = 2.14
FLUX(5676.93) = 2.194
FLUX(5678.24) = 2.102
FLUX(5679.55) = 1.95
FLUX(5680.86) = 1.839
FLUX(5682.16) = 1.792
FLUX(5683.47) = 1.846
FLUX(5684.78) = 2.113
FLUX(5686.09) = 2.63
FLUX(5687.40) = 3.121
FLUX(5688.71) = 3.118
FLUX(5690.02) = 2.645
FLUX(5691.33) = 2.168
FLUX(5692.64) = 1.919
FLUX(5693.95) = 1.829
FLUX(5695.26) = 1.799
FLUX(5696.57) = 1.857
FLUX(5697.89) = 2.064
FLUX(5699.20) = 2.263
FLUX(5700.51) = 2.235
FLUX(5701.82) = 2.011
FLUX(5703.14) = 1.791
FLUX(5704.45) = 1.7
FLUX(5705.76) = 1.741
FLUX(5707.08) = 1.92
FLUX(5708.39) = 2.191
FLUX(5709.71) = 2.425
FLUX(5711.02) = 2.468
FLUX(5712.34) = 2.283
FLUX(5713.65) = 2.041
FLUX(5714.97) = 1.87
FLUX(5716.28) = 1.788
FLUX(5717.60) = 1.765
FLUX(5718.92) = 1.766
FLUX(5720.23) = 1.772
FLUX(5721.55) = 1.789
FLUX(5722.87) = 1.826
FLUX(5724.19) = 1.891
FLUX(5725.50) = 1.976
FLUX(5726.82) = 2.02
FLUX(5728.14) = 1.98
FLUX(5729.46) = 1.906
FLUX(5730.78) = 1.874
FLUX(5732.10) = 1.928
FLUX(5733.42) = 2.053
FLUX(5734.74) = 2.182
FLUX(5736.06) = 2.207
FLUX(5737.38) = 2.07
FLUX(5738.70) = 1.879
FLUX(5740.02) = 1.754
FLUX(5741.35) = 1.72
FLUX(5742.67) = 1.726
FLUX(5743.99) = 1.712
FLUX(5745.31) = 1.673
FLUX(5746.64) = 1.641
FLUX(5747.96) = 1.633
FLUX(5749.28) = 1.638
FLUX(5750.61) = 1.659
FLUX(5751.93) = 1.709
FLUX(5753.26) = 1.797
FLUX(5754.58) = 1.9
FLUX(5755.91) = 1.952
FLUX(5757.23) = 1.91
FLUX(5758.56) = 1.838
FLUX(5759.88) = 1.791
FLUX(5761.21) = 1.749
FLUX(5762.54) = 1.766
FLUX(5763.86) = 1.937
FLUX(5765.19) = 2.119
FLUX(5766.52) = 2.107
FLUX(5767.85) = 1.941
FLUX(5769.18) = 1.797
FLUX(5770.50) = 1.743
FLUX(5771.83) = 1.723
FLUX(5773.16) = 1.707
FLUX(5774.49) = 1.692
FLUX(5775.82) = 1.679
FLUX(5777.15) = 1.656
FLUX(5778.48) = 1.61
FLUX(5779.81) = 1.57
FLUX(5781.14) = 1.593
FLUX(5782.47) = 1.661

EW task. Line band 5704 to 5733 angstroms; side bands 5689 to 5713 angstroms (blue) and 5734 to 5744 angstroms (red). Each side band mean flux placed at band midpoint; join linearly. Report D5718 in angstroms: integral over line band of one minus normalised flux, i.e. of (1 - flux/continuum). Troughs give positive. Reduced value 0.83 angstroms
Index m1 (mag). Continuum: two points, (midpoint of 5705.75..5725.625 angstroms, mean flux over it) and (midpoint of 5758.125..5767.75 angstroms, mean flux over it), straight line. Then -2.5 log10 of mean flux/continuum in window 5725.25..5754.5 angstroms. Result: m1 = 0.05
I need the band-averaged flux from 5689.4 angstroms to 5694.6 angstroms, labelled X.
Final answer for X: 2.14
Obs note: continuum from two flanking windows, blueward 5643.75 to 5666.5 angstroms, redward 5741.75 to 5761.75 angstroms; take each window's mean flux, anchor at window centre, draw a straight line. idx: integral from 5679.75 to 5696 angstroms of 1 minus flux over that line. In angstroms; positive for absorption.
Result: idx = -2.7 angstroms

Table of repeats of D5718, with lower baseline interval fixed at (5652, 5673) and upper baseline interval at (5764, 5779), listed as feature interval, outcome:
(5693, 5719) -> -2.32 angstroms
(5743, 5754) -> 0.77 angstroms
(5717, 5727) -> -0.10 angstroms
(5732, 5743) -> -0.82 angstroms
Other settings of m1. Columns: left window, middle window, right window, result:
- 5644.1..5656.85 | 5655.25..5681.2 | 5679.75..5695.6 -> 0.161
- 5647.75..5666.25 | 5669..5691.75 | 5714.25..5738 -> -0.084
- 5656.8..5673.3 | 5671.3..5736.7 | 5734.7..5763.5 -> -0.136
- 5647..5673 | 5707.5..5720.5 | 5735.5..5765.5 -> -0.093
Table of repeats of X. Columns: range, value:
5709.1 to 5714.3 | 2.31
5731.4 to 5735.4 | 2.05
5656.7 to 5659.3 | 1.78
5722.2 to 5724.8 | 1.85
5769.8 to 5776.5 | 1.71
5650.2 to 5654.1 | 2.35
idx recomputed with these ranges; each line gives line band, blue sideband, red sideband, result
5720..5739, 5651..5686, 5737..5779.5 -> -1.4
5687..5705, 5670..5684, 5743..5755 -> -2.9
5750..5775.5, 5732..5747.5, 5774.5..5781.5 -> -1.6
